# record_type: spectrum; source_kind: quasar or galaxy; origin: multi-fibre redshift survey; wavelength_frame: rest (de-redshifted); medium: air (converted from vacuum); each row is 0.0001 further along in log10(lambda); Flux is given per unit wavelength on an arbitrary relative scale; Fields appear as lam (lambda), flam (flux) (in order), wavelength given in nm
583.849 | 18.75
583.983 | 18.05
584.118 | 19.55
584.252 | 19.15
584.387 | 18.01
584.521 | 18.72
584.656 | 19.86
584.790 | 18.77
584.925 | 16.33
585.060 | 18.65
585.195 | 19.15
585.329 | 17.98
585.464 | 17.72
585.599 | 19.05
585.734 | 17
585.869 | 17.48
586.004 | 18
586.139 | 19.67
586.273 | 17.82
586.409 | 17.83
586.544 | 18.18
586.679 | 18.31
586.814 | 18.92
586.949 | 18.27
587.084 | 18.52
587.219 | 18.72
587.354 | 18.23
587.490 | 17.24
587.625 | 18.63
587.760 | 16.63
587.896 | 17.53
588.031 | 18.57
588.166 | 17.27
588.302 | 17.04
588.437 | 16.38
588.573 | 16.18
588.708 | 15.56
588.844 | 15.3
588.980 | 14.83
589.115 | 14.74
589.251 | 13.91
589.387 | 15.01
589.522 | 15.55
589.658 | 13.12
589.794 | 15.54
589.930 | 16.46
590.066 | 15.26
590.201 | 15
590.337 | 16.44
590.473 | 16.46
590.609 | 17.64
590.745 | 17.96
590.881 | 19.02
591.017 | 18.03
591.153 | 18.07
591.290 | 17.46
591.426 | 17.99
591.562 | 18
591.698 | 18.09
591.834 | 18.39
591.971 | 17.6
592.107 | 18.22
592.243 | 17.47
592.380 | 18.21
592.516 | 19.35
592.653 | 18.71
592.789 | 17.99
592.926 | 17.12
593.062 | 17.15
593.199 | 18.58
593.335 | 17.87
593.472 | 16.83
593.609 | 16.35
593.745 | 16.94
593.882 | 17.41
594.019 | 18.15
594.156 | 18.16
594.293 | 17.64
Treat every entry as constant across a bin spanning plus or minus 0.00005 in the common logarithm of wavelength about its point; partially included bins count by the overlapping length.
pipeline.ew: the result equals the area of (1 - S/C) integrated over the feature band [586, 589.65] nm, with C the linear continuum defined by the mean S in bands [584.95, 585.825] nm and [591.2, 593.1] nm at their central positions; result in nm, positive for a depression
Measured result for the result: 0.21 nm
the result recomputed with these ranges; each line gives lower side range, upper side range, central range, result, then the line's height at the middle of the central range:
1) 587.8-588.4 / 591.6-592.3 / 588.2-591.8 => 0.28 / 17.7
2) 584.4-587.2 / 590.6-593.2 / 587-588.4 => 0.03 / 18.2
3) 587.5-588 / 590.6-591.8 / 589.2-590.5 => 0.19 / 17.9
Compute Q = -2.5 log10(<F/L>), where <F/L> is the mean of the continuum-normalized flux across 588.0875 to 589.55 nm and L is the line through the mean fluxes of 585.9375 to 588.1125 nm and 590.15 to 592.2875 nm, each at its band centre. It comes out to 0.15 mag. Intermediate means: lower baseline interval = 18.2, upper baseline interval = 17.6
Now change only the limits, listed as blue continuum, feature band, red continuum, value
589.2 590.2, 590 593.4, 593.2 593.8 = -0.10 mag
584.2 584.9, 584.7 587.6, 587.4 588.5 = -0.01 mag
